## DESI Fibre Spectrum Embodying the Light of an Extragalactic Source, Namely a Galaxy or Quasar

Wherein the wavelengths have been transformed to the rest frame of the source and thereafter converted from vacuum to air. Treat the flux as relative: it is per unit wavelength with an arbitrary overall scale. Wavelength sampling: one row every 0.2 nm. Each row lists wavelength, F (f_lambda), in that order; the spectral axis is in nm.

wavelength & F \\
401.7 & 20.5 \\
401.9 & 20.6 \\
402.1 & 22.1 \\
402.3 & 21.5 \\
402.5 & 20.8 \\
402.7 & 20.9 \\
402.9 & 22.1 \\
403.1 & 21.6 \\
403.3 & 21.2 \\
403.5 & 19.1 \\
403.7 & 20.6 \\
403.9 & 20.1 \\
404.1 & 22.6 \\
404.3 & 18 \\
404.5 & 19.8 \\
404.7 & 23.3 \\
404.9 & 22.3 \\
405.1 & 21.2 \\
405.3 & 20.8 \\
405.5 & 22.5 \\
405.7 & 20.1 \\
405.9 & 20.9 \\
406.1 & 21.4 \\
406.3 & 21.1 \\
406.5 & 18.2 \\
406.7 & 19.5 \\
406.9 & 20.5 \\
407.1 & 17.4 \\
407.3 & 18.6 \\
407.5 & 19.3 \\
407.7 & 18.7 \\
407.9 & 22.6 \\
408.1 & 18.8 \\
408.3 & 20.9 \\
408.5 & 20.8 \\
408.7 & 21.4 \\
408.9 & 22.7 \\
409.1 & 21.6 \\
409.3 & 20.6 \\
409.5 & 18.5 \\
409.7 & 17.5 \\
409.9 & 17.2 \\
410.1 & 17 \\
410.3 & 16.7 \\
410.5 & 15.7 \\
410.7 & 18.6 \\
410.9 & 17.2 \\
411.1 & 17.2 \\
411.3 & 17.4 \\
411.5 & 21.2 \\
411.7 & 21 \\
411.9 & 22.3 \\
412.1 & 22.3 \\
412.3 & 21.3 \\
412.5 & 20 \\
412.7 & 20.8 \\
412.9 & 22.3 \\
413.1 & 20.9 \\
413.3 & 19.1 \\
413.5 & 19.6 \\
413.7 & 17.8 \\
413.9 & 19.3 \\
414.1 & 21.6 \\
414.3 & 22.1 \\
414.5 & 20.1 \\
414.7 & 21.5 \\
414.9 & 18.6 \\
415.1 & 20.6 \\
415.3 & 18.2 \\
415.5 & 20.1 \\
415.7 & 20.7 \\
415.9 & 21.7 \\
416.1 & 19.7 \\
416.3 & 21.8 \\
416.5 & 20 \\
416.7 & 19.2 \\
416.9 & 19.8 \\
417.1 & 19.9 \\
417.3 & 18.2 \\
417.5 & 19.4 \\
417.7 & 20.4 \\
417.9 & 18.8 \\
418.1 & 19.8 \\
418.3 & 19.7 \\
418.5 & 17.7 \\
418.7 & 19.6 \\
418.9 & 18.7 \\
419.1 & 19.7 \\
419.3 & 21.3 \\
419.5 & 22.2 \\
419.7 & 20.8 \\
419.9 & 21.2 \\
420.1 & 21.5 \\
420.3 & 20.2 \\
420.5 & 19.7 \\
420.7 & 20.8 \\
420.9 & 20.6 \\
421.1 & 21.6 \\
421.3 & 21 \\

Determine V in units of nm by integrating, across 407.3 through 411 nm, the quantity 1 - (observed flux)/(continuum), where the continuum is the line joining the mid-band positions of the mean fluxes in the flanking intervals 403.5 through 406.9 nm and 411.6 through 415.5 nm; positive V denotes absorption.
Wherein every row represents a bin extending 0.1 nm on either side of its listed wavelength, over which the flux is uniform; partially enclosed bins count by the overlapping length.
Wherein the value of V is 0.25 nm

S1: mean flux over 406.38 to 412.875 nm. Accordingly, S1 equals 19.5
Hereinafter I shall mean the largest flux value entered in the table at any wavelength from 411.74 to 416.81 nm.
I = 22.3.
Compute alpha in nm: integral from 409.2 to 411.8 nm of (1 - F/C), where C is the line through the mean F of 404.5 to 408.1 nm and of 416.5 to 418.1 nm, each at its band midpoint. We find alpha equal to 0.25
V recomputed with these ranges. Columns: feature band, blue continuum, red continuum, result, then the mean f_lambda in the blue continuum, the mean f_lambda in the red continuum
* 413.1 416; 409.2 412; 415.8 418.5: -0.127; 18.4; 19.8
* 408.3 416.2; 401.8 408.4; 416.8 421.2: 0.189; 20.6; 20.1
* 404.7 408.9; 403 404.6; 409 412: -0.187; 20.4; 18.6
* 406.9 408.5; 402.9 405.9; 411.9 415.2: 0.093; 21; 20.5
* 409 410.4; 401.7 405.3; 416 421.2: 0.149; 21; 20.1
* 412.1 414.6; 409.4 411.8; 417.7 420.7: -0.250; 17.9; 20.1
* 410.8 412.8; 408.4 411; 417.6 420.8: -0.094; 18.9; 20.1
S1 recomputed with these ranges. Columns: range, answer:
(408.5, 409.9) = 20.2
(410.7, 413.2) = 20.3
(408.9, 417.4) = 19.7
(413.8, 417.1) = 20.3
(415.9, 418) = 19.8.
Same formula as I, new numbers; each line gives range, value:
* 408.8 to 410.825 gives 22.7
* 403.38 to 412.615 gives 23.3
